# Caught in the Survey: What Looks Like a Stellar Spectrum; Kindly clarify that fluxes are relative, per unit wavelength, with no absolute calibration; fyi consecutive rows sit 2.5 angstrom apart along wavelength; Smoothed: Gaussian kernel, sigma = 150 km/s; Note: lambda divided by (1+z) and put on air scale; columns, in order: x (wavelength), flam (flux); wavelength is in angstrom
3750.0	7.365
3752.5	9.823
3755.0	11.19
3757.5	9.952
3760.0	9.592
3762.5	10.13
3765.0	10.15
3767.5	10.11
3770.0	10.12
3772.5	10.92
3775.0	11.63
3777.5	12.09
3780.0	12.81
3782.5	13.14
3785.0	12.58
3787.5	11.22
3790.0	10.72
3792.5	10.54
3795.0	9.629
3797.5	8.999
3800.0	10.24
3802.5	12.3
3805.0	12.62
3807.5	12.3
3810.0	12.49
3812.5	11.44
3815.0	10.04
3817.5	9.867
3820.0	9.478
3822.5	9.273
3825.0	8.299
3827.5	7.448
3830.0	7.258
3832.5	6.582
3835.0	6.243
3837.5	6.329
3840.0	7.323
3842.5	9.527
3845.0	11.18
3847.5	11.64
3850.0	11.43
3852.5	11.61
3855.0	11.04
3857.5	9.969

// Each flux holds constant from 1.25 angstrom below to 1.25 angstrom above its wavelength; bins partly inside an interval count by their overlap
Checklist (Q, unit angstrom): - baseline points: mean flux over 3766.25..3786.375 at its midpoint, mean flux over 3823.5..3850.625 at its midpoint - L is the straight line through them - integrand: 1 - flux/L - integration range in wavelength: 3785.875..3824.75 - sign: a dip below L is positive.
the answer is -2.3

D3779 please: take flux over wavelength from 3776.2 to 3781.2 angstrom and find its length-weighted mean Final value 12.4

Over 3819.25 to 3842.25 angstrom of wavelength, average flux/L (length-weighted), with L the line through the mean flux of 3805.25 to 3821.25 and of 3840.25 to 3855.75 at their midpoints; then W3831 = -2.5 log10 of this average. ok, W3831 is 0.39 mag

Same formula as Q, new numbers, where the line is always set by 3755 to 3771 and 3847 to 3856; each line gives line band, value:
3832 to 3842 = 3.90 angstrom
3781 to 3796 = -1.27 angstrom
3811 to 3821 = 0.56 angstrom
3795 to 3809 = -0.62 angstrom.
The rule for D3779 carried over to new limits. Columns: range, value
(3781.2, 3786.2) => 12.9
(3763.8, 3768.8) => 10.1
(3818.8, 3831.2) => 8.35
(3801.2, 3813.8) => 12.2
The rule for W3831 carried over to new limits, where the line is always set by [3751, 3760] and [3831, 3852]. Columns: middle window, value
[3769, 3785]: -0.21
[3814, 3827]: -0.01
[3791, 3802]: -0.06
